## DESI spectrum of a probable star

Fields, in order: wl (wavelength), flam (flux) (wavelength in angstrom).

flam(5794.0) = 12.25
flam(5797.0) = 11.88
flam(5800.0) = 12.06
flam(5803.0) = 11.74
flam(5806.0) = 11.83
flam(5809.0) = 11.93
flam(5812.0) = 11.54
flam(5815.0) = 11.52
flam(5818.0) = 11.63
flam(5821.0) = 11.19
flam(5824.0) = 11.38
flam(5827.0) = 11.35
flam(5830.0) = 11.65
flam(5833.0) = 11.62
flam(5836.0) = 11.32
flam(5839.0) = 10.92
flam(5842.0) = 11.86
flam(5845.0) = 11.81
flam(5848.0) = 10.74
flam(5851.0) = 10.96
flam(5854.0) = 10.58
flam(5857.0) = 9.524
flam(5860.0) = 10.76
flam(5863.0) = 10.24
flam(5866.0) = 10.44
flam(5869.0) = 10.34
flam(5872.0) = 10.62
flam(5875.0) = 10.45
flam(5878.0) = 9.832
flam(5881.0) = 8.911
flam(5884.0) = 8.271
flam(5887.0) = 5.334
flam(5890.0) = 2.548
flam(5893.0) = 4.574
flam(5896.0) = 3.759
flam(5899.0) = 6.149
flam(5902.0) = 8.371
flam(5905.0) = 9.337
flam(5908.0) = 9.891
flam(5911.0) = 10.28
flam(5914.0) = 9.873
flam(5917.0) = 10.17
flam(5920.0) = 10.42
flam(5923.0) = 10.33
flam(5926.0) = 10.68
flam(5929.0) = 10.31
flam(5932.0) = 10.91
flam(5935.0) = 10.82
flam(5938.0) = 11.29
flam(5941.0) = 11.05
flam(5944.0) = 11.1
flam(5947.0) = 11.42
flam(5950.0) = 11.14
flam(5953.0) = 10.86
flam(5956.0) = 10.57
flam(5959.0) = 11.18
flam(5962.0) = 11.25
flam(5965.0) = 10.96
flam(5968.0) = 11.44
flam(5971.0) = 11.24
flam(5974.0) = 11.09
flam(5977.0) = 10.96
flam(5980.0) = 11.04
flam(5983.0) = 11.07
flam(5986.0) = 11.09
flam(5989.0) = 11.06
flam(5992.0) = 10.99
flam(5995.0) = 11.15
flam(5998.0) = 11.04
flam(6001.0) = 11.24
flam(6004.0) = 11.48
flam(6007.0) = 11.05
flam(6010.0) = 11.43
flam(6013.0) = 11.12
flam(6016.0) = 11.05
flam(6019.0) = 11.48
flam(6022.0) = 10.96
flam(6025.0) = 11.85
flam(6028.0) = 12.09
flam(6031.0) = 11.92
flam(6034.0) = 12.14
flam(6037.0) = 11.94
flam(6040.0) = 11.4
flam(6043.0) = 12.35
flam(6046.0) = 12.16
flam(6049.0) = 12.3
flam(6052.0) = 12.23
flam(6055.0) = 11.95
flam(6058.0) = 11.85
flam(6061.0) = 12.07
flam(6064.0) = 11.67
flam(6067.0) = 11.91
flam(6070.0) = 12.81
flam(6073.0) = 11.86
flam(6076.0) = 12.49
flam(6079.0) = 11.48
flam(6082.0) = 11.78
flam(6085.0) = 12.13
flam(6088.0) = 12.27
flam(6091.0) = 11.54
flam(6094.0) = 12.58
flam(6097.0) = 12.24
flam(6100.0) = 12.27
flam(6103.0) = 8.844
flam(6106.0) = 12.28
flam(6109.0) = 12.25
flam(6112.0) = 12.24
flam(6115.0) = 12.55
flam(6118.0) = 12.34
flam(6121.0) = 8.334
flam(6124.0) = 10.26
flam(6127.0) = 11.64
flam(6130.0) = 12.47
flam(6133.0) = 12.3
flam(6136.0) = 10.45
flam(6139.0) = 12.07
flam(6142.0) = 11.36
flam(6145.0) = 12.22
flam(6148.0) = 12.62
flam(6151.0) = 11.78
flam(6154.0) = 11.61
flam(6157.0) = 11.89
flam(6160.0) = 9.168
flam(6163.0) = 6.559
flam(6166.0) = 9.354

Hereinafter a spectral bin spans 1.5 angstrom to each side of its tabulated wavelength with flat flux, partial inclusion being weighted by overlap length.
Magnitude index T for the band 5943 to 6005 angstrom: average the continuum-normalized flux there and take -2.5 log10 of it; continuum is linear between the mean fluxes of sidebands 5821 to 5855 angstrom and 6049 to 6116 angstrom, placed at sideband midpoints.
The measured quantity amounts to 0.05 mag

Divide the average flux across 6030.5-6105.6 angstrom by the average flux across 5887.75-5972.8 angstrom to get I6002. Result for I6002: 1.2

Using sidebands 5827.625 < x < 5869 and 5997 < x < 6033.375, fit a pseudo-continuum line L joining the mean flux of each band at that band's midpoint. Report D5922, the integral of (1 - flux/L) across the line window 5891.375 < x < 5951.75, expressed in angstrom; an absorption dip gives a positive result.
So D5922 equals 8.5 angstrom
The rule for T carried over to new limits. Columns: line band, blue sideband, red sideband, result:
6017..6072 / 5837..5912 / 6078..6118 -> -0.07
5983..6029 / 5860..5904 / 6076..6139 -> -0.13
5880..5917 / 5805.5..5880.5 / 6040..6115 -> 0.46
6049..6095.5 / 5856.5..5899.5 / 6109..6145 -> -0.12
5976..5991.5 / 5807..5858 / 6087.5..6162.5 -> 0.03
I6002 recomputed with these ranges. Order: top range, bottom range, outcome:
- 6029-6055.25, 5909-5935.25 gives 1.16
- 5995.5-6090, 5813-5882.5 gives 1.09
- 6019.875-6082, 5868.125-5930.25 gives 1.40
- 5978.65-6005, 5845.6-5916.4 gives 1.26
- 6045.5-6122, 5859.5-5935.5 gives 1.33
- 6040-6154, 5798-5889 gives 1.10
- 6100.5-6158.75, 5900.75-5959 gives 1.10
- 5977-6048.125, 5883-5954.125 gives 1.25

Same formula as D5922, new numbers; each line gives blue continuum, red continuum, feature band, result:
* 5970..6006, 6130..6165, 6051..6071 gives -1.66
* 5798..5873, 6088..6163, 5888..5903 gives 8.36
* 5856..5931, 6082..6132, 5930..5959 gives -4.52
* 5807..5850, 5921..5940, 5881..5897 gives 8.30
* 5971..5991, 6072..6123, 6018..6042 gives -0.85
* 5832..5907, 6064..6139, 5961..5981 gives -1.67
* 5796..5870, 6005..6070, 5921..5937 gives 1.21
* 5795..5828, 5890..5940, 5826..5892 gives 3.47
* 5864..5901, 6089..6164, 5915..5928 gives -3.36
